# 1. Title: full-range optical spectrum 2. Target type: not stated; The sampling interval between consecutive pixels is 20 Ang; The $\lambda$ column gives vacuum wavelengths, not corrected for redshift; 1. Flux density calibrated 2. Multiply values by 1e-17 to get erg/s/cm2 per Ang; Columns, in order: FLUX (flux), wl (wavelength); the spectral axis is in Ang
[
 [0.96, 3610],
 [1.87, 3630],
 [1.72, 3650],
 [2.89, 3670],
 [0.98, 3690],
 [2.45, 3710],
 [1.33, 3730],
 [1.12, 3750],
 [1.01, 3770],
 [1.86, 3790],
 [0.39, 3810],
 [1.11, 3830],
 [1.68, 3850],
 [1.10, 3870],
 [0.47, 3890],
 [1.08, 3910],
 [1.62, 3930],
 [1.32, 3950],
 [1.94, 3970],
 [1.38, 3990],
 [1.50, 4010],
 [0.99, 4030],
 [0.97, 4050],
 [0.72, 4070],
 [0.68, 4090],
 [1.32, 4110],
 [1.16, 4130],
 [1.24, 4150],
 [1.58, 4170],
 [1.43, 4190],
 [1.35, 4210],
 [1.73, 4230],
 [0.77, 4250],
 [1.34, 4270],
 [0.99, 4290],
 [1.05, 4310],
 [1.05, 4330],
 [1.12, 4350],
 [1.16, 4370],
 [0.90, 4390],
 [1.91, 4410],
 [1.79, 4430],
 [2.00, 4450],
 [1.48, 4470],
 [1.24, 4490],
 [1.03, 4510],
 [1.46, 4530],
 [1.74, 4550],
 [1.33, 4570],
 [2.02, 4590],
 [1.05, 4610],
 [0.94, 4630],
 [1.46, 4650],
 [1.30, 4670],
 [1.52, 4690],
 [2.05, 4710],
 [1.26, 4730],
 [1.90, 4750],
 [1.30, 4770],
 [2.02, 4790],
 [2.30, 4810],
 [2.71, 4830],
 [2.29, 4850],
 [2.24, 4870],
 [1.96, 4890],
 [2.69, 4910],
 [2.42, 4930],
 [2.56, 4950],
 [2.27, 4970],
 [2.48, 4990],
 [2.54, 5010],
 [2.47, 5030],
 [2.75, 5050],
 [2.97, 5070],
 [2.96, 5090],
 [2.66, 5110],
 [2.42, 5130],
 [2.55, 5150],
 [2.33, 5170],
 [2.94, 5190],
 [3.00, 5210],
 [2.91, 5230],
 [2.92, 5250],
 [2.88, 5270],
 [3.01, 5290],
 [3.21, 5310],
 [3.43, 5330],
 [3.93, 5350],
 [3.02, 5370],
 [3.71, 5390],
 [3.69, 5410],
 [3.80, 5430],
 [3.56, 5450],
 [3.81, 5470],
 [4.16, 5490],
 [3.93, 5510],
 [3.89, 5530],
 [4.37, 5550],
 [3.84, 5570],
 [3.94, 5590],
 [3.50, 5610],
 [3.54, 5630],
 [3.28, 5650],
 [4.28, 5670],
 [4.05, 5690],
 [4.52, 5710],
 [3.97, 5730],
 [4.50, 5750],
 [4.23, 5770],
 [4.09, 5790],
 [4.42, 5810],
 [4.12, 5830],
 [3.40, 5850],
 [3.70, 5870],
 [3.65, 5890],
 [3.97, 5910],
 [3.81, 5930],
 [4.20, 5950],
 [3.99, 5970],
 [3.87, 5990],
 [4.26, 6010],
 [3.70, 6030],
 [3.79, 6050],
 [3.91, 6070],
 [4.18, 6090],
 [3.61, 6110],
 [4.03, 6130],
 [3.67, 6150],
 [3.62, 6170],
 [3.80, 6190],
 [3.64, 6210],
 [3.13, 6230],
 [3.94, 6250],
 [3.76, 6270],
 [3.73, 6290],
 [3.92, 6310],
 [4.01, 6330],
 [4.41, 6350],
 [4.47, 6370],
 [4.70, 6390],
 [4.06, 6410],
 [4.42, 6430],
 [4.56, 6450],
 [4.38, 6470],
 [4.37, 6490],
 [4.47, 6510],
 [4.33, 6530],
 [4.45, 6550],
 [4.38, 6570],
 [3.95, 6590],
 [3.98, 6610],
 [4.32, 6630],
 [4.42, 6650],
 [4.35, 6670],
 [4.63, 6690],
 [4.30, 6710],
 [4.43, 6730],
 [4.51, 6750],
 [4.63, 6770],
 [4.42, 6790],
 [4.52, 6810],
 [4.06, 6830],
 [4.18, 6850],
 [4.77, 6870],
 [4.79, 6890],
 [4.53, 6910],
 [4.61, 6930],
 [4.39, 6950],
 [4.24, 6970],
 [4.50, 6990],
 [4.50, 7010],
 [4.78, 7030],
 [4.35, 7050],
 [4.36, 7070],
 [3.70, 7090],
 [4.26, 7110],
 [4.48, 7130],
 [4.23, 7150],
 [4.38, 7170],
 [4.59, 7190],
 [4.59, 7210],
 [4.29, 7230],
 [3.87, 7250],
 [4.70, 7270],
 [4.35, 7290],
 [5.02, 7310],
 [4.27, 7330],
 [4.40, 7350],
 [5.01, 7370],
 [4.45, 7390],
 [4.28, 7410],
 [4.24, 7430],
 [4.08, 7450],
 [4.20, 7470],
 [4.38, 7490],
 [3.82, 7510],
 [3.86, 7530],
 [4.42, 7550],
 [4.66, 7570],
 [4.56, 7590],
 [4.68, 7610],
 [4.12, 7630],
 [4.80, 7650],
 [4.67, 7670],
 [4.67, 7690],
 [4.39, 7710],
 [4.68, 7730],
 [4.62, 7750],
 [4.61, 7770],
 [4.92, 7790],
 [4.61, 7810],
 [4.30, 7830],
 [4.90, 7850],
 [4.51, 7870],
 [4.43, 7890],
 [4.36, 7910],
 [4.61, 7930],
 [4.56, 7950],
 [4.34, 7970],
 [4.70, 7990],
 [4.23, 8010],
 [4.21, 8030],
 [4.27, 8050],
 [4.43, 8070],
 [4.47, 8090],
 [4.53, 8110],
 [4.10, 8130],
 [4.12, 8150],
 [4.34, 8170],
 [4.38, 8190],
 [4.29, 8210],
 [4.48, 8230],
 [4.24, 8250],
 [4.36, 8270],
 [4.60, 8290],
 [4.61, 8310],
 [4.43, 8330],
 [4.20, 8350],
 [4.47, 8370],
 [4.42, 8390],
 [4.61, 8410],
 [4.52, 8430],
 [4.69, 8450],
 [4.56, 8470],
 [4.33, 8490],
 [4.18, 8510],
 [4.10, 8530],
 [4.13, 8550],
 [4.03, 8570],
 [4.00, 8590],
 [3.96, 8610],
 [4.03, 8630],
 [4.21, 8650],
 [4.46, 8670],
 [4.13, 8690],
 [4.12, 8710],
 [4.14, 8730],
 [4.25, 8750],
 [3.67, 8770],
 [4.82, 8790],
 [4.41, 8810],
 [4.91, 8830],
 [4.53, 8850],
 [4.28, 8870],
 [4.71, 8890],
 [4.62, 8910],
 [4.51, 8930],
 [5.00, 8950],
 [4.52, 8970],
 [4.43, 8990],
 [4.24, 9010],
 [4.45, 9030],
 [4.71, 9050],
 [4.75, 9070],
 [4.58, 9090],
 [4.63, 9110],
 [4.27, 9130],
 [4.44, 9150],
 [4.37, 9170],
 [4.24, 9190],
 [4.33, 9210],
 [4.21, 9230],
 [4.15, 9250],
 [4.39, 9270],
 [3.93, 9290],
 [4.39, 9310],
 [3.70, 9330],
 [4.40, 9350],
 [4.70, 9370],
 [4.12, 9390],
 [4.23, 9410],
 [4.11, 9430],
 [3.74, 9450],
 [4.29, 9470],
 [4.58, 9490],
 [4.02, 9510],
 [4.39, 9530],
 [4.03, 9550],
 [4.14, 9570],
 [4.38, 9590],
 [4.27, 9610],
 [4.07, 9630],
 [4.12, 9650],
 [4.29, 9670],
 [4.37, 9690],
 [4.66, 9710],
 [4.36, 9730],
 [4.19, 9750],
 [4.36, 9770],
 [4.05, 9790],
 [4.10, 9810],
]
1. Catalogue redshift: 0.20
